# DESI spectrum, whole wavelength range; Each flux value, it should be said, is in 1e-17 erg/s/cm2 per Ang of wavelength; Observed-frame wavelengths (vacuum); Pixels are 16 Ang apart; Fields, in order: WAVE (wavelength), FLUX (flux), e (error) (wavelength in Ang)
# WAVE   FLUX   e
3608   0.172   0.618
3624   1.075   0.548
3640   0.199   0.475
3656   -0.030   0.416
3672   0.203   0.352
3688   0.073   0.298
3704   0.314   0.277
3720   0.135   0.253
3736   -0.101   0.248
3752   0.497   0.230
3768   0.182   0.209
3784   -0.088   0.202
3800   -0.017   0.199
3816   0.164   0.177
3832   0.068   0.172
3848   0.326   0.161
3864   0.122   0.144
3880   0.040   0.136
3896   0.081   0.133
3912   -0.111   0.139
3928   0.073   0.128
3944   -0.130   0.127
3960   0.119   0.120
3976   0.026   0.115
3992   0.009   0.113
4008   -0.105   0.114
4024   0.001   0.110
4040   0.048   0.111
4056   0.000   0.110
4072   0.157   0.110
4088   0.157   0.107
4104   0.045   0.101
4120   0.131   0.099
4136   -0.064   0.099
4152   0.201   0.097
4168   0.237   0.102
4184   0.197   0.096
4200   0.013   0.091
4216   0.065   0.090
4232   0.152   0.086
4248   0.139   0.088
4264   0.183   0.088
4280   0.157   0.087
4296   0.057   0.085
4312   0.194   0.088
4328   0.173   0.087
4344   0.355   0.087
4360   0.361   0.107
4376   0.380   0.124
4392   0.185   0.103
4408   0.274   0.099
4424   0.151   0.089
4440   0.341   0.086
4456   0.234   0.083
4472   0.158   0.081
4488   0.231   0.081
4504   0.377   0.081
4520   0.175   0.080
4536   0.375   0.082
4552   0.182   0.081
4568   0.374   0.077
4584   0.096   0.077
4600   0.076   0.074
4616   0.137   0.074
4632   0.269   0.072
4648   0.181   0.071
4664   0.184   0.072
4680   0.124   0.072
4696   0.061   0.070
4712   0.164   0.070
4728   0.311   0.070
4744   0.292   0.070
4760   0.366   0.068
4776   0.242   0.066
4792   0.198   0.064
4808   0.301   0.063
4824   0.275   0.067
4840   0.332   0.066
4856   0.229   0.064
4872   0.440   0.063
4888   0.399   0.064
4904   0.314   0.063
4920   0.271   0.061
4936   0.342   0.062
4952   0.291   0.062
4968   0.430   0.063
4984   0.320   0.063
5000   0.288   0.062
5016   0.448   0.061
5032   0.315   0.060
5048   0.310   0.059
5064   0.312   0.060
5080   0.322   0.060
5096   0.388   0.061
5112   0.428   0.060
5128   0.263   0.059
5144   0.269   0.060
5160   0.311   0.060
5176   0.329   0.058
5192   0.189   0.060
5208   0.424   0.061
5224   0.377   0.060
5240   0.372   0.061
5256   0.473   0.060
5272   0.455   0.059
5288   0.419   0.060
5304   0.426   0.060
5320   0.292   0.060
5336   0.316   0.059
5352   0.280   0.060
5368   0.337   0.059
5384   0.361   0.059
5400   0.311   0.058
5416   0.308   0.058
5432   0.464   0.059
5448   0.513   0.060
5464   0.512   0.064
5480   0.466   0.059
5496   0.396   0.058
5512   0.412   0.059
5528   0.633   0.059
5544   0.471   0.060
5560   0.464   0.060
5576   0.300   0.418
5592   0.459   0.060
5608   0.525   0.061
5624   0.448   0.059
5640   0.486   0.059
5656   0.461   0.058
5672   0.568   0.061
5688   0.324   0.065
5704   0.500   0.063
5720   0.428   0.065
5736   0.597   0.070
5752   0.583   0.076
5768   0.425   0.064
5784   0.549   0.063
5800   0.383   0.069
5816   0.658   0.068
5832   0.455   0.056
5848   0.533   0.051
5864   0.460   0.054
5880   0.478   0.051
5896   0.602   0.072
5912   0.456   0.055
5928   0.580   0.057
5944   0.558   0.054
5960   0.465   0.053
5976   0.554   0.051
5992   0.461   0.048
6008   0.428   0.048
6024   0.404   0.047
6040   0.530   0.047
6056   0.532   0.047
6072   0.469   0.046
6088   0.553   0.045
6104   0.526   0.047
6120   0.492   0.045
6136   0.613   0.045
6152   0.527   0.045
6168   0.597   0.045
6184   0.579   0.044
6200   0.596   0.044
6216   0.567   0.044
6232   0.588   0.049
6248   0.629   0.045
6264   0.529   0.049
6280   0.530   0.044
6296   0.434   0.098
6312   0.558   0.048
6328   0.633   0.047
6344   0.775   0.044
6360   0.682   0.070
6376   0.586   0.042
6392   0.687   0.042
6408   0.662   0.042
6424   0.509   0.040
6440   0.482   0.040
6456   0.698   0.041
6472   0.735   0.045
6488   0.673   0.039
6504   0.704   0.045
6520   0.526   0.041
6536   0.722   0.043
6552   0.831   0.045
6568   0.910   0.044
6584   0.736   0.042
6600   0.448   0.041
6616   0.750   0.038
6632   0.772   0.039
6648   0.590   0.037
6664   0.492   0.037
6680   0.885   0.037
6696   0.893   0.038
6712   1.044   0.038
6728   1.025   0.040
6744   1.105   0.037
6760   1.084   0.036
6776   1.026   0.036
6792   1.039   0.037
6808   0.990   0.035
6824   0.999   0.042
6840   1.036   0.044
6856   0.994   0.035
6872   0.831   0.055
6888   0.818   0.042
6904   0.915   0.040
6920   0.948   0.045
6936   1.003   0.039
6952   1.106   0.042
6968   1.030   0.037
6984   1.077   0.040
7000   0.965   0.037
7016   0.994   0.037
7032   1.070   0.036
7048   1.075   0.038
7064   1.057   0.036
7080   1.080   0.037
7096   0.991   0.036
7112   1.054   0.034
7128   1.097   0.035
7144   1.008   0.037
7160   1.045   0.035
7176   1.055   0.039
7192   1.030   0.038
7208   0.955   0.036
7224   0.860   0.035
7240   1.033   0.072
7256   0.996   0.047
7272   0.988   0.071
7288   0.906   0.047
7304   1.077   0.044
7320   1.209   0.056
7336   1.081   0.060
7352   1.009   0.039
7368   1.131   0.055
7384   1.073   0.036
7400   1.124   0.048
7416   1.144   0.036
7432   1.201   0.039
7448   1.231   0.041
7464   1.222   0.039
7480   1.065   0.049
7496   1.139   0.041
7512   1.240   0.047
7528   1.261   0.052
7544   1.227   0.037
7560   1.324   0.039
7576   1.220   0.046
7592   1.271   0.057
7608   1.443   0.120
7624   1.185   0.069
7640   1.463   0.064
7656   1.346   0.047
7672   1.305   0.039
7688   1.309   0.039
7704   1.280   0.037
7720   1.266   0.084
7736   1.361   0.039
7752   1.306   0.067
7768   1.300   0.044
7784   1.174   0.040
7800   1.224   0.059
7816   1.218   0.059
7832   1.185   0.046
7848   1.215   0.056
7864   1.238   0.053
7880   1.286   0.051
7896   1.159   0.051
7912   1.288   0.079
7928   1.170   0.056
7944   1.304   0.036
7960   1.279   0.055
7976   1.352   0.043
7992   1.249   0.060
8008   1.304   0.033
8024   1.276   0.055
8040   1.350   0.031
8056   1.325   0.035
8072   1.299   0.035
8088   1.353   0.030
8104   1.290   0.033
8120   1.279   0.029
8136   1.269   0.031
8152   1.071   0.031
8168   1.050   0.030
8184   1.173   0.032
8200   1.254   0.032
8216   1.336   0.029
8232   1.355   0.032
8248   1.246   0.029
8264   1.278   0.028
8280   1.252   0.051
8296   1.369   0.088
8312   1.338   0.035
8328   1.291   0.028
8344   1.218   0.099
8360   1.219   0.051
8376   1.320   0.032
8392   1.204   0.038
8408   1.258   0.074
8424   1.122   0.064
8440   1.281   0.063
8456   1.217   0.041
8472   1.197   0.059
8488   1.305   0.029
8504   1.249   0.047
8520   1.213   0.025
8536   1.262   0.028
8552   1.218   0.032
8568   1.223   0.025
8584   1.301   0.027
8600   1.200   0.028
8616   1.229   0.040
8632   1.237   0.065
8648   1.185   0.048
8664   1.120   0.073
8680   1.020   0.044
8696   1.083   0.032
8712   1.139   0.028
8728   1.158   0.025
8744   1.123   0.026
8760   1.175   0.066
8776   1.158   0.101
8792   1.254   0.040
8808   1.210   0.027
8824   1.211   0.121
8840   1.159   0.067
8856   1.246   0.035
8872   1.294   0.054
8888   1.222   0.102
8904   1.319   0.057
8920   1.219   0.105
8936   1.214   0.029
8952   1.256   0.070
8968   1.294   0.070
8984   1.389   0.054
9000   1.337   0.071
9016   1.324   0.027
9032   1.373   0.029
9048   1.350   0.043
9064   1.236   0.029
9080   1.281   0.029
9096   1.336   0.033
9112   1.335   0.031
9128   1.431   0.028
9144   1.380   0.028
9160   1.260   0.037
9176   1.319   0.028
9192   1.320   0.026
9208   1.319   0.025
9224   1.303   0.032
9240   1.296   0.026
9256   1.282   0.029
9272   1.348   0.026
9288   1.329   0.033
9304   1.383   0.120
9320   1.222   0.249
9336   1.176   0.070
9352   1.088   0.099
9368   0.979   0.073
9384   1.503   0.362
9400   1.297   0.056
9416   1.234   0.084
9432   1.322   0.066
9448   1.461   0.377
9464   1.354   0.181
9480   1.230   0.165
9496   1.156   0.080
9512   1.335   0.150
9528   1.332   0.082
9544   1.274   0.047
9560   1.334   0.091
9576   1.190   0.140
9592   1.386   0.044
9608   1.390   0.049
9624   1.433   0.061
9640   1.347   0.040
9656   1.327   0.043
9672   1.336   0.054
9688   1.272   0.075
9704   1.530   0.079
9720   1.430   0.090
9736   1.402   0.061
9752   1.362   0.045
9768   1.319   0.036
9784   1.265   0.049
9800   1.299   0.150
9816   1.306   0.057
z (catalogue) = 0.68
